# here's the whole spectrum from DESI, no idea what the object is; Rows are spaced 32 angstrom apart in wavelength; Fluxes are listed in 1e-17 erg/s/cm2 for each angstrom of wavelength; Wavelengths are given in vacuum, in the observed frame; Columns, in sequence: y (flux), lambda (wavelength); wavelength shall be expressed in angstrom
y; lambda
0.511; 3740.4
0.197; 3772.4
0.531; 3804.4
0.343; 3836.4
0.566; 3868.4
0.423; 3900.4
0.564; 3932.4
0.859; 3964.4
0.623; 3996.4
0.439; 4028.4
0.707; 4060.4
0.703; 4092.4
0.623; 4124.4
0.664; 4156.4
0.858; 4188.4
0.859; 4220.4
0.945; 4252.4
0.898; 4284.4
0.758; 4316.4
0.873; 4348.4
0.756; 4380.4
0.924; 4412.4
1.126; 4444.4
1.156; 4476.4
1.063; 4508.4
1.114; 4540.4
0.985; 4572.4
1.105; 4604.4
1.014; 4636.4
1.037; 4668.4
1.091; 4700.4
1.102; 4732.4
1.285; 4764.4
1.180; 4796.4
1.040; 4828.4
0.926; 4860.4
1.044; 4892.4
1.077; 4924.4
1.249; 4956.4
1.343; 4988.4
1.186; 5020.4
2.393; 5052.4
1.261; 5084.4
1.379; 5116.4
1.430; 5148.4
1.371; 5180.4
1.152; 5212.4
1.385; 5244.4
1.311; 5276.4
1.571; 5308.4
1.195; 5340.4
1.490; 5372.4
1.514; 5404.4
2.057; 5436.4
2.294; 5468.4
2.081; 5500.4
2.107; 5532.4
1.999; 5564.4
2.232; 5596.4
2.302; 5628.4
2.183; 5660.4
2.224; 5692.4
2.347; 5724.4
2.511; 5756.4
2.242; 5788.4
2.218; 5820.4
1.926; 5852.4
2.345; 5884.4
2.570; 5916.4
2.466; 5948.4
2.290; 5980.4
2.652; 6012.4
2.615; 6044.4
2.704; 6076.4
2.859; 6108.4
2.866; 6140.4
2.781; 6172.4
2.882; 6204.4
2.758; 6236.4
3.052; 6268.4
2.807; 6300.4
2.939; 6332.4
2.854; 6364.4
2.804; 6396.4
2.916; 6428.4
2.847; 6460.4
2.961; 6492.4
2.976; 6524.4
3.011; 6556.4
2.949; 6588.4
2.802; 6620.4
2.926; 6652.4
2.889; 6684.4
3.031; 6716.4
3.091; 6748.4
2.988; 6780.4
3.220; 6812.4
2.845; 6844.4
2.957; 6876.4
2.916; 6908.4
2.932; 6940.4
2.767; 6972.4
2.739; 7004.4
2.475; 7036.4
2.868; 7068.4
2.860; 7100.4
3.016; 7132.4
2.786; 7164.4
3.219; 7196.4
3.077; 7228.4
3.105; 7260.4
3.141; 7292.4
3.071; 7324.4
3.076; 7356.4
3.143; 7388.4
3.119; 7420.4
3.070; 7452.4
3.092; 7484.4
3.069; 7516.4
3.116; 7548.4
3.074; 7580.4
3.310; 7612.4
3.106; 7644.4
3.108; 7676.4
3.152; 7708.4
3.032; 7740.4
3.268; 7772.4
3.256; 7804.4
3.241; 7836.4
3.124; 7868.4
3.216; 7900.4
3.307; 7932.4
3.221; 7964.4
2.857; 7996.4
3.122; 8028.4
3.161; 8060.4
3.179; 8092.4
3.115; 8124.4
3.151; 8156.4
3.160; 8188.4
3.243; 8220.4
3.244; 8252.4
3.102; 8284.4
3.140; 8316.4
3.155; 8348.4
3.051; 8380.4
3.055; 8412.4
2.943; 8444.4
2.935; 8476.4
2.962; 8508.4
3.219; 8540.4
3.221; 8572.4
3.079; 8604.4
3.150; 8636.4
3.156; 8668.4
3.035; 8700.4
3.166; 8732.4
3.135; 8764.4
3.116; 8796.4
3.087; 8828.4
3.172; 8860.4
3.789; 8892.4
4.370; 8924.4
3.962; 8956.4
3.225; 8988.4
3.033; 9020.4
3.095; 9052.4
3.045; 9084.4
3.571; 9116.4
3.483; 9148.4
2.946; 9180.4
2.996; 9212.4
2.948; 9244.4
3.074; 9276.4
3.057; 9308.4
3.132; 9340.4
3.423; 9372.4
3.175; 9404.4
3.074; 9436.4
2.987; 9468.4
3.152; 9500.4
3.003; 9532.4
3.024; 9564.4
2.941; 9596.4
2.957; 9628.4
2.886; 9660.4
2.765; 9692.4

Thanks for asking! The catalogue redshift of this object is 0.36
